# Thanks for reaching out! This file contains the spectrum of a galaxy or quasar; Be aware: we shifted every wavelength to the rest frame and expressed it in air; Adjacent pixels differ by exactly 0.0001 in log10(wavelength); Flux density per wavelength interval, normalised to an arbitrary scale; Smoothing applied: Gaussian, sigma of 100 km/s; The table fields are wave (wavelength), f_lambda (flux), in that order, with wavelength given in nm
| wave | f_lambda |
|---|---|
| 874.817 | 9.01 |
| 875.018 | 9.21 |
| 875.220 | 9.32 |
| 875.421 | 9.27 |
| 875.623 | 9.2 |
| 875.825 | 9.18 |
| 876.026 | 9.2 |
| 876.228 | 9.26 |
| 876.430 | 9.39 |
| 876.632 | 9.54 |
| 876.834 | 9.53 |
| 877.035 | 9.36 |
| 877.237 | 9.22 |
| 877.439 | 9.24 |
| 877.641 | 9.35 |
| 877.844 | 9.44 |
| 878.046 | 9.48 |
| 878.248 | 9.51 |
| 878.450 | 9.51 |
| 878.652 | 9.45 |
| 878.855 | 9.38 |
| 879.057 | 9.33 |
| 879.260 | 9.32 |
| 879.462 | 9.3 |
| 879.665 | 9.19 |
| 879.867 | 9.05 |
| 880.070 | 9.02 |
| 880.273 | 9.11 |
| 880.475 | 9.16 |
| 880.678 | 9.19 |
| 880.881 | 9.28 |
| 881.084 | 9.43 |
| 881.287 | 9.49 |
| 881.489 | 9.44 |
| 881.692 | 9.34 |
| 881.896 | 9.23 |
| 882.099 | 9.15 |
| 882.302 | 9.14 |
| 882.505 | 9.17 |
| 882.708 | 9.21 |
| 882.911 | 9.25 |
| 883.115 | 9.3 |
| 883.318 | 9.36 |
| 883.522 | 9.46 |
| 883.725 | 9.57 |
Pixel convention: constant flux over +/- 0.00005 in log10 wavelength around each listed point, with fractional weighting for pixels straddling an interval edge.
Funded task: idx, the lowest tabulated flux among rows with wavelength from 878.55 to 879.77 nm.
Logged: 9.19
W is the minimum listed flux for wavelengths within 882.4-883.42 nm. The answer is 9.17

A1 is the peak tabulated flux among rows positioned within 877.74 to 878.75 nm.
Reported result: 9.51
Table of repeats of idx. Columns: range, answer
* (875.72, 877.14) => 9.18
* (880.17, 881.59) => 9.11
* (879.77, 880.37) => 9.02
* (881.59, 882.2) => 9.15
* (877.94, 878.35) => 9.48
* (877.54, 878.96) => 9.35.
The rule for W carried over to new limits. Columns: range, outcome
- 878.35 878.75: 9.45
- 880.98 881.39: 9.43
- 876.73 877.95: 9.22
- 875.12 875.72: 9.2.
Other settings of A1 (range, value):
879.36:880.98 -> 9.3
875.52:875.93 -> 9.2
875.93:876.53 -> 9.39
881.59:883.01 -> 9.34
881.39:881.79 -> 9.44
